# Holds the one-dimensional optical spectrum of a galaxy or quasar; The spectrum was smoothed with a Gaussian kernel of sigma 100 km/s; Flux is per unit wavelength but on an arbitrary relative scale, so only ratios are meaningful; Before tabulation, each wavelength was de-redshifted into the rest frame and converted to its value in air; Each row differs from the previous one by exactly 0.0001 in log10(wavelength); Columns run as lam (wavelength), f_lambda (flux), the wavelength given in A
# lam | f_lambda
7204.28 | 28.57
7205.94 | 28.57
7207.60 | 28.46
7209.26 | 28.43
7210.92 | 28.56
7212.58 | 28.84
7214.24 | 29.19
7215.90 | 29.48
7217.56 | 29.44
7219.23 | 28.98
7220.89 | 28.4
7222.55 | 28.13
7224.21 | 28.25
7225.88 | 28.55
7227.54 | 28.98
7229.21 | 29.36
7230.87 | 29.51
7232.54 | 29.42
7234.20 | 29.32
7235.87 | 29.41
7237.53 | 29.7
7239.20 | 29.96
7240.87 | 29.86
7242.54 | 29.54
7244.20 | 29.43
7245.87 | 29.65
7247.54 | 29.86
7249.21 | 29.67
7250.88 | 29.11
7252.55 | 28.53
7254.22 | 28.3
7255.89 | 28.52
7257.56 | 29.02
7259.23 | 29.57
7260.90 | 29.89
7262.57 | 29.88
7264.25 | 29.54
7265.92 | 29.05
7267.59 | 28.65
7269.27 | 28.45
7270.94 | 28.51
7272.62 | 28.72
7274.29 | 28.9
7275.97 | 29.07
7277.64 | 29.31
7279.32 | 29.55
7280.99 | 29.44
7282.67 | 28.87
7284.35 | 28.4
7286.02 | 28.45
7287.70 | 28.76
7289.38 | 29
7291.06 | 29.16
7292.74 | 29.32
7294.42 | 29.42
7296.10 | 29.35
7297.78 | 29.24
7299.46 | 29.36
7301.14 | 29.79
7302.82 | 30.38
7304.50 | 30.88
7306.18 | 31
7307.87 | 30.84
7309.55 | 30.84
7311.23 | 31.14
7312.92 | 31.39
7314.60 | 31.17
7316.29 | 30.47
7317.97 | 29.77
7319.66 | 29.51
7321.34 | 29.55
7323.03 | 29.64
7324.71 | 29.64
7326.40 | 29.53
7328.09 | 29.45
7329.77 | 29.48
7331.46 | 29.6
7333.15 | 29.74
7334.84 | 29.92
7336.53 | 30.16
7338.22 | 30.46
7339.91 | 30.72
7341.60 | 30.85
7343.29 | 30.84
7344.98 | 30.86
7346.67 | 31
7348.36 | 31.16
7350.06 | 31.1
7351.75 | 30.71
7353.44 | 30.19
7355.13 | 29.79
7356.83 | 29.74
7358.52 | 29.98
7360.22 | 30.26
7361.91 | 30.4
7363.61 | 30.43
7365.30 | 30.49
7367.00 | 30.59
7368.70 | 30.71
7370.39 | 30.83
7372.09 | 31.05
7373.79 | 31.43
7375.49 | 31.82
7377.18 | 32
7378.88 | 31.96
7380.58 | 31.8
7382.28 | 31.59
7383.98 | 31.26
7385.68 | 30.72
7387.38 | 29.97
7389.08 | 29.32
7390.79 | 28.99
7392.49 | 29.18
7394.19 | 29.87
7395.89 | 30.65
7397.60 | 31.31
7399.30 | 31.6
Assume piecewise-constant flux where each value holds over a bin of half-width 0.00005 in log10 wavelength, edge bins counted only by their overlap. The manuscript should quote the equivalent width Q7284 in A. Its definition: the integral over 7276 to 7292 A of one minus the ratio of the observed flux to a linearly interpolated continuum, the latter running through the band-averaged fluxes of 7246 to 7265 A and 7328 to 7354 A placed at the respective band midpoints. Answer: 0.4 A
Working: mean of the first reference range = 29.3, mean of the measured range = 29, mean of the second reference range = 30.4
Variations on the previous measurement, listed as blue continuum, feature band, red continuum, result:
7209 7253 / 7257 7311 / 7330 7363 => 0.57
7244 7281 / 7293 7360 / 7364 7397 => -0.45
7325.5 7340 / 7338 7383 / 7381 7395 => -1.27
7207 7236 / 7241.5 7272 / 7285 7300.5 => -0.17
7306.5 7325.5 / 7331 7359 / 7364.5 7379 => 0.34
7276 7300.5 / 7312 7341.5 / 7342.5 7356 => 0.08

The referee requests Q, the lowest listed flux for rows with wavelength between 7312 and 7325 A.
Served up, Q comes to 29.51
